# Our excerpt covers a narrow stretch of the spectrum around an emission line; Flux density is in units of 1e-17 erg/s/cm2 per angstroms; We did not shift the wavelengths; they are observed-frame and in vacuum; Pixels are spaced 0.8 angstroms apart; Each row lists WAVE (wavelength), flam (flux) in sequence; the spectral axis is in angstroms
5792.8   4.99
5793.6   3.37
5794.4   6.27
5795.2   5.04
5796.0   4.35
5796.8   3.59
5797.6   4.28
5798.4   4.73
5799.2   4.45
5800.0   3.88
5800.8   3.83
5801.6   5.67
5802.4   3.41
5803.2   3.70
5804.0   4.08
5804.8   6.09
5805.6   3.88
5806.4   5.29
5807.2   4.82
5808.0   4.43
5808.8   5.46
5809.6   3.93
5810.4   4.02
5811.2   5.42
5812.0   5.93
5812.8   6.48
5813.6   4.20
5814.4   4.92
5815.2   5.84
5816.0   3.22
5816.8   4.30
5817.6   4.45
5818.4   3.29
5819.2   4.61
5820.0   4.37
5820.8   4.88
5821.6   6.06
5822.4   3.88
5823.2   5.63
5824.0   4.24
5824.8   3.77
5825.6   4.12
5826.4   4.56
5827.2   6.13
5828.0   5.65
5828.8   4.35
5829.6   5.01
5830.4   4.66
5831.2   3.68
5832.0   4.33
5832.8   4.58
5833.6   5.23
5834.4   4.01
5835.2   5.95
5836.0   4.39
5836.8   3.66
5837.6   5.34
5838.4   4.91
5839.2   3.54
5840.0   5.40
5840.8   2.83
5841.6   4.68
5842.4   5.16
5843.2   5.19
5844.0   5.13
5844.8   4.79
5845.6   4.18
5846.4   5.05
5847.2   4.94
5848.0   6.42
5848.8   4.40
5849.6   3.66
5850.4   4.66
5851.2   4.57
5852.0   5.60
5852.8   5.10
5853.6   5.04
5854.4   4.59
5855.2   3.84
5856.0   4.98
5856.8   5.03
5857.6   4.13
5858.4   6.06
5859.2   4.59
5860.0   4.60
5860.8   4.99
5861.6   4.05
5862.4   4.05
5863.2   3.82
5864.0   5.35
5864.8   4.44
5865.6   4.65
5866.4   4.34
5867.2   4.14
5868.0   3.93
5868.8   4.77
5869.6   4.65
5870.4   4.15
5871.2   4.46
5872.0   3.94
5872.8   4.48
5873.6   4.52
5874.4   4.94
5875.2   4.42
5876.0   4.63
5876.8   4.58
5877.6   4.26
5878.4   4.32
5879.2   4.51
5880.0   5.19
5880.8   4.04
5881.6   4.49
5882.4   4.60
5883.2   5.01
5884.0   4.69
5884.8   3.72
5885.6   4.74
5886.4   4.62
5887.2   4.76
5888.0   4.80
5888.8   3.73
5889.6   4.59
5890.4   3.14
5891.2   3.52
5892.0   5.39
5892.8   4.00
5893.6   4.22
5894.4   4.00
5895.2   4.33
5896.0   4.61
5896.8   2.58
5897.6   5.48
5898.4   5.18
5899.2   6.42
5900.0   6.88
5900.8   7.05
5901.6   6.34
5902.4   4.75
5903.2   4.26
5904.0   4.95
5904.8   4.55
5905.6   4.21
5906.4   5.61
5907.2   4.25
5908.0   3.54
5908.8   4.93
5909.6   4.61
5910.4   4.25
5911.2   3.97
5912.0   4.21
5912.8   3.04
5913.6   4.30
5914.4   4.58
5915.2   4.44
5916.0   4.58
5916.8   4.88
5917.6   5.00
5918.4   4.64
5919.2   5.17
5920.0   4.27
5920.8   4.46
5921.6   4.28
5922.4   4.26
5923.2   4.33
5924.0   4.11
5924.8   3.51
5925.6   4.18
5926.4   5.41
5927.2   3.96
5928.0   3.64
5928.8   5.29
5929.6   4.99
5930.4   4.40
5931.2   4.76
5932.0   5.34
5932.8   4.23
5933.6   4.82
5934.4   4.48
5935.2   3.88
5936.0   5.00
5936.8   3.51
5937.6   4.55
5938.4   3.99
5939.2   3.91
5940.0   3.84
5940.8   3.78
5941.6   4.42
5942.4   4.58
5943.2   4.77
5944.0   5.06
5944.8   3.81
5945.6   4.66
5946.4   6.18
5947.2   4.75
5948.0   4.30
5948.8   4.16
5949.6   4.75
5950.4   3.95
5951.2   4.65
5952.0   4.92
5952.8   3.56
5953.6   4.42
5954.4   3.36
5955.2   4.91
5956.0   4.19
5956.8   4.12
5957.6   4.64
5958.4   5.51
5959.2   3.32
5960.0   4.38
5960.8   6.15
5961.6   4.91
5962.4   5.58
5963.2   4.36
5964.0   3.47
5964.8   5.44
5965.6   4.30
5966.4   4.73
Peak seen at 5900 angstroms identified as [O III] 5007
